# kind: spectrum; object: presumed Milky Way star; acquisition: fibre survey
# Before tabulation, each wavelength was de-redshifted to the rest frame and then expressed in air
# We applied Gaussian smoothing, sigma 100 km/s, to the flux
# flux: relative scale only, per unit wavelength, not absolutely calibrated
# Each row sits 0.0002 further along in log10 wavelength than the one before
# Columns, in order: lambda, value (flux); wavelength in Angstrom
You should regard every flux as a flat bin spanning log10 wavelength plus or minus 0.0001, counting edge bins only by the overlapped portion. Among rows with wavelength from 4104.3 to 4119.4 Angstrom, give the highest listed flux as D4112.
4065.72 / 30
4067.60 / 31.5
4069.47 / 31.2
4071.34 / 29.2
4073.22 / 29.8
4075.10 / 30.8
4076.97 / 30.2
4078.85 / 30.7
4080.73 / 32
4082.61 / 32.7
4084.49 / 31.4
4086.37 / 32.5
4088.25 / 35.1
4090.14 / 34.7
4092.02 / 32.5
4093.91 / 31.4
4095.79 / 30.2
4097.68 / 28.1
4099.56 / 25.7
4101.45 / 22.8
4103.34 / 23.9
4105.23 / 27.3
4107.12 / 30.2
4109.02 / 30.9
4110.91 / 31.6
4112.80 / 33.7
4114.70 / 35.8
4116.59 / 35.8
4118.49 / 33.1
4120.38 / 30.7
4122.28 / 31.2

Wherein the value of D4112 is 35.8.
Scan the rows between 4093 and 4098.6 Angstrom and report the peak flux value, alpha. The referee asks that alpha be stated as 31.4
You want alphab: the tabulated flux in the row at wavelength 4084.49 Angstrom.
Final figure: 31.4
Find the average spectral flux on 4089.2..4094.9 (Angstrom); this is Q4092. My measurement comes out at 32.9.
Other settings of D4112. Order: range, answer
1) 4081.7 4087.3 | 32.7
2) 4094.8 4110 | 30.9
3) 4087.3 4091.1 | 35.1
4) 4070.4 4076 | 30.8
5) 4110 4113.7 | 33.7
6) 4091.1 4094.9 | 32.5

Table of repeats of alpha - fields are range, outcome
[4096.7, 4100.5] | 28.1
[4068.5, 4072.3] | 31.2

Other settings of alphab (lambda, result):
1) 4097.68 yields 28.1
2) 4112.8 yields 33.7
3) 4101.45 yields 22.8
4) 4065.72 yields 30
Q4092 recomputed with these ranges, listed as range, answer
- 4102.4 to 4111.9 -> 28.8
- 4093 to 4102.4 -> 27.6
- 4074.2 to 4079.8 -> 30.6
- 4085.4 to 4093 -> 33.7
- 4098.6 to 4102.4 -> 24.3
